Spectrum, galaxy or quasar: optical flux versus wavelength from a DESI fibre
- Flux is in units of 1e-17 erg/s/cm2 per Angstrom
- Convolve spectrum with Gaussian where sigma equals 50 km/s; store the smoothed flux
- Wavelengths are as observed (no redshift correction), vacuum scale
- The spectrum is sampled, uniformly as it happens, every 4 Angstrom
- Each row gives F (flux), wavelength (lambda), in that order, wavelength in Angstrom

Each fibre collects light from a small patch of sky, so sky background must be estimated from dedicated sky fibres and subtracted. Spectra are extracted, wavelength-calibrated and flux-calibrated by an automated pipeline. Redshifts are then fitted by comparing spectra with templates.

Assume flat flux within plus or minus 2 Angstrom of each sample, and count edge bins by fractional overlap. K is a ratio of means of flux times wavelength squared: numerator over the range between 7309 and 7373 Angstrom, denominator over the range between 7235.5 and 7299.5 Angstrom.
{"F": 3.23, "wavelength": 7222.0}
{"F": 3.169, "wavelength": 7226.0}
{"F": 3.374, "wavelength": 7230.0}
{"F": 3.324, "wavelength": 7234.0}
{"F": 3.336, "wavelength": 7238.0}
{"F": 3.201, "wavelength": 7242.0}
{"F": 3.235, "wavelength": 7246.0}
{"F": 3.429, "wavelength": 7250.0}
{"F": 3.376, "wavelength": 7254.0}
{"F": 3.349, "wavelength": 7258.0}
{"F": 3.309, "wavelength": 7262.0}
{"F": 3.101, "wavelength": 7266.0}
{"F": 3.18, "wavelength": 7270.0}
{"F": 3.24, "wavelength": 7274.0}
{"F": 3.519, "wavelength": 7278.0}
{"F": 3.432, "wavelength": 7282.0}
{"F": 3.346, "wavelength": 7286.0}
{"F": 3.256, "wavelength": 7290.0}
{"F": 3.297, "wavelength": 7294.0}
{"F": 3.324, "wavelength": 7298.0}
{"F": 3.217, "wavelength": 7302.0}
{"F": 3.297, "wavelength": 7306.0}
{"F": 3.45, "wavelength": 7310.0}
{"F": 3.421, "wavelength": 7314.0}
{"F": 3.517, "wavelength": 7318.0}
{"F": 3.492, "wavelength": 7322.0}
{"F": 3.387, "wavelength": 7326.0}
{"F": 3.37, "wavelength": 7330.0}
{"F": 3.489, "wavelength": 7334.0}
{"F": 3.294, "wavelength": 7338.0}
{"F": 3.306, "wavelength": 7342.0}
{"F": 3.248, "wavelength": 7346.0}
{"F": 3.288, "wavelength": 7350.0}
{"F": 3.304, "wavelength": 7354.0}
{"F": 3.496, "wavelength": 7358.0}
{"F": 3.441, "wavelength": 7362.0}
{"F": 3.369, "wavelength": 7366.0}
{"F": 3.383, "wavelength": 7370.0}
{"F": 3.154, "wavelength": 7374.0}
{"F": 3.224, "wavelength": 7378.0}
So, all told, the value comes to 1.0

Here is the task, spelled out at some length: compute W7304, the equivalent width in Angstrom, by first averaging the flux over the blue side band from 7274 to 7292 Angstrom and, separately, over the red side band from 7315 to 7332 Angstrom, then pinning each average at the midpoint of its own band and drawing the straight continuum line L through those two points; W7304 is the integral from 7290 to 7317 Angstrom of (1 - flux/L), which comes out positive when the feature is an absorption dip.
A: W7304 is 0.6 Angstrom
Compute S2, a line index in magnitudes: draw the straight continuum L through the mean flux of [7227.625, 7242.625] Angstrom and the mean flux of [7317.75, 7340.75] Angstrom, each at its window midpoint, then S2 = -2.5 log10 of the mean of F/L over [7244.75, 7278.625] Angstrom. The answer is 0.02 mag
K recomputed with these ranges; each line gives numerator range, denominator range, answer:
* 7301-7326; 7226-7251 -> 1.05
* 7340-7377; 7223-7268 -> 1.04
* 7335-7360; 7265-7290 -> 1.03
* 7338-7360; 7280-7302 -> 1.02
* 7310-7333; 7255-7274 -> 1.08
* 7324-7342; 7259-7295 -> 1.04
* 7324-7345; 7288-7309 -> 1.03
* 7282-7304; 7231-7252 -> 1.01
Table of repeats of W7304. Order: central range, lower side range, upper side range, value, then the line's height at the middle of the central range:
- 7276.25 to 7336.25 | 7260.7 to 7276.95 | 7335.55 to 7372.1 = -2.0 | 3.28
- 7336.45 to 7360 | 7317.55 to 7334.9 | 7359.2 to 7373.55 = 0.6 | 3.41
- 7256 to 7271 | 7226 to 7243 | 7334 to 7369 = 0.3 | 3.31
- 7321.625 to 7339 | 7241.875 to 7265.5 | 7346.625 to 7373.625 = -0.3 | 3.35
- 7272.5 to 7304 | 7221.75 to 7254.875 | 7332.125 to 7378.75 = -0.2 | 3.31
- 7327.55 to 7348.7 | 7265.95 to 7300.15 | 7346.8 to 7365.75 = 0.1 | 3.36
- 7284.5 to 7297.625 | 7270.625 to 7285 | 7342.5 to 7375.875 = 0.3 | 3.37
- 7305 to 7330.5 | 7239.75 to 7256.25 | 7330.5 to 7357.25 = -0.8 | 3.33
